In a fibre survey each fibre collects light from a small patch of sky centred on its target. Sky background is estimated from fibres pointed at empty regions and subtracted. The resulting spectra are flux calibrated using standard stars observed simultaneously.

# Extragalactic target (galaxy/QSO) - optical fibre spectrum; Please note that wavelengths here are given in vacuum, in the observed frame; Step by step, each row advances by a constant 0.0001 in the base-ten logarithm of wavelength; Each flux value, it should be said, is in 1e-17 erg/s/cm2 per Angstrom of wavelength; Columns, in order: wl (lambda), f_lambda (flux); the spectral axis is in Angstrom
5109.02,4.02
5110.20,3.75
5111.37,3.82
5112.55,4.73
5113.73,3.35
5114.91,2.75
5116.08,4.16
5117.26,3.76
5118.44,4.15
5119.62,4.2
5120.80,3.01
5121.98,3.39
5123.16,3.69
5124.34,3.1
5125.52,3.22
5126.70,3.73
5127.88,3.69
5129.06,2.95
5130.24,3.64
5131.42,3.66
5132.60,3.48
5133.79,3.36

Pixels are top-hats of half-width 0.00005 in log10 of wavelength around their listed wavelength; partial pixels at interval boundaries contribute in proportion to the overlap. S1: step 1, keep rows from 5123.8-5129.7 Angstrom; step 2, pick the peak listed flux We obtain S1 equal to 3.73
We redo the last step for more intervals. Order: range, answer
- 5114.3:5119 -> 4.16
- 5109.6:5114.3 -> 4.73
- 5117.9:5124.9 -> 4.2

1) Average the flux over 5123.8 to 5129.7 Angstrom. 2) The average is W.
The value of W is 3.34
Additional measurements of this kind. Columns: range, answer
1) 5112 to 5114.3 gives 4.03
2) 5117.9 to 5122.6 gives 3.68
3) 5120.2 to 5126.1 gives 3.28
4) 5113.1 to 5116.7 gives 3.44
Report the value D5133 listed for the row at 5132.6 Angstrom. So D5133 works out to 3.48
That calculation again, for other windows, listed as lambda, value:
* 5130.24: 3.64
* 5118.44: 4.15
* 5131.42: 3.66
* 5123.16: 3.69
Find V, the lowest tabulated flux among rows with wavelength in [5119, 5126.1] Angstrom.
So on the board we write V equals 3.01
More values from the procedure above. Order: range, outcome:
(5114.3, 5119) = 2.75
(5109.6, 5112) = 3.75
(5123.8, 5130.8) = 2.95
